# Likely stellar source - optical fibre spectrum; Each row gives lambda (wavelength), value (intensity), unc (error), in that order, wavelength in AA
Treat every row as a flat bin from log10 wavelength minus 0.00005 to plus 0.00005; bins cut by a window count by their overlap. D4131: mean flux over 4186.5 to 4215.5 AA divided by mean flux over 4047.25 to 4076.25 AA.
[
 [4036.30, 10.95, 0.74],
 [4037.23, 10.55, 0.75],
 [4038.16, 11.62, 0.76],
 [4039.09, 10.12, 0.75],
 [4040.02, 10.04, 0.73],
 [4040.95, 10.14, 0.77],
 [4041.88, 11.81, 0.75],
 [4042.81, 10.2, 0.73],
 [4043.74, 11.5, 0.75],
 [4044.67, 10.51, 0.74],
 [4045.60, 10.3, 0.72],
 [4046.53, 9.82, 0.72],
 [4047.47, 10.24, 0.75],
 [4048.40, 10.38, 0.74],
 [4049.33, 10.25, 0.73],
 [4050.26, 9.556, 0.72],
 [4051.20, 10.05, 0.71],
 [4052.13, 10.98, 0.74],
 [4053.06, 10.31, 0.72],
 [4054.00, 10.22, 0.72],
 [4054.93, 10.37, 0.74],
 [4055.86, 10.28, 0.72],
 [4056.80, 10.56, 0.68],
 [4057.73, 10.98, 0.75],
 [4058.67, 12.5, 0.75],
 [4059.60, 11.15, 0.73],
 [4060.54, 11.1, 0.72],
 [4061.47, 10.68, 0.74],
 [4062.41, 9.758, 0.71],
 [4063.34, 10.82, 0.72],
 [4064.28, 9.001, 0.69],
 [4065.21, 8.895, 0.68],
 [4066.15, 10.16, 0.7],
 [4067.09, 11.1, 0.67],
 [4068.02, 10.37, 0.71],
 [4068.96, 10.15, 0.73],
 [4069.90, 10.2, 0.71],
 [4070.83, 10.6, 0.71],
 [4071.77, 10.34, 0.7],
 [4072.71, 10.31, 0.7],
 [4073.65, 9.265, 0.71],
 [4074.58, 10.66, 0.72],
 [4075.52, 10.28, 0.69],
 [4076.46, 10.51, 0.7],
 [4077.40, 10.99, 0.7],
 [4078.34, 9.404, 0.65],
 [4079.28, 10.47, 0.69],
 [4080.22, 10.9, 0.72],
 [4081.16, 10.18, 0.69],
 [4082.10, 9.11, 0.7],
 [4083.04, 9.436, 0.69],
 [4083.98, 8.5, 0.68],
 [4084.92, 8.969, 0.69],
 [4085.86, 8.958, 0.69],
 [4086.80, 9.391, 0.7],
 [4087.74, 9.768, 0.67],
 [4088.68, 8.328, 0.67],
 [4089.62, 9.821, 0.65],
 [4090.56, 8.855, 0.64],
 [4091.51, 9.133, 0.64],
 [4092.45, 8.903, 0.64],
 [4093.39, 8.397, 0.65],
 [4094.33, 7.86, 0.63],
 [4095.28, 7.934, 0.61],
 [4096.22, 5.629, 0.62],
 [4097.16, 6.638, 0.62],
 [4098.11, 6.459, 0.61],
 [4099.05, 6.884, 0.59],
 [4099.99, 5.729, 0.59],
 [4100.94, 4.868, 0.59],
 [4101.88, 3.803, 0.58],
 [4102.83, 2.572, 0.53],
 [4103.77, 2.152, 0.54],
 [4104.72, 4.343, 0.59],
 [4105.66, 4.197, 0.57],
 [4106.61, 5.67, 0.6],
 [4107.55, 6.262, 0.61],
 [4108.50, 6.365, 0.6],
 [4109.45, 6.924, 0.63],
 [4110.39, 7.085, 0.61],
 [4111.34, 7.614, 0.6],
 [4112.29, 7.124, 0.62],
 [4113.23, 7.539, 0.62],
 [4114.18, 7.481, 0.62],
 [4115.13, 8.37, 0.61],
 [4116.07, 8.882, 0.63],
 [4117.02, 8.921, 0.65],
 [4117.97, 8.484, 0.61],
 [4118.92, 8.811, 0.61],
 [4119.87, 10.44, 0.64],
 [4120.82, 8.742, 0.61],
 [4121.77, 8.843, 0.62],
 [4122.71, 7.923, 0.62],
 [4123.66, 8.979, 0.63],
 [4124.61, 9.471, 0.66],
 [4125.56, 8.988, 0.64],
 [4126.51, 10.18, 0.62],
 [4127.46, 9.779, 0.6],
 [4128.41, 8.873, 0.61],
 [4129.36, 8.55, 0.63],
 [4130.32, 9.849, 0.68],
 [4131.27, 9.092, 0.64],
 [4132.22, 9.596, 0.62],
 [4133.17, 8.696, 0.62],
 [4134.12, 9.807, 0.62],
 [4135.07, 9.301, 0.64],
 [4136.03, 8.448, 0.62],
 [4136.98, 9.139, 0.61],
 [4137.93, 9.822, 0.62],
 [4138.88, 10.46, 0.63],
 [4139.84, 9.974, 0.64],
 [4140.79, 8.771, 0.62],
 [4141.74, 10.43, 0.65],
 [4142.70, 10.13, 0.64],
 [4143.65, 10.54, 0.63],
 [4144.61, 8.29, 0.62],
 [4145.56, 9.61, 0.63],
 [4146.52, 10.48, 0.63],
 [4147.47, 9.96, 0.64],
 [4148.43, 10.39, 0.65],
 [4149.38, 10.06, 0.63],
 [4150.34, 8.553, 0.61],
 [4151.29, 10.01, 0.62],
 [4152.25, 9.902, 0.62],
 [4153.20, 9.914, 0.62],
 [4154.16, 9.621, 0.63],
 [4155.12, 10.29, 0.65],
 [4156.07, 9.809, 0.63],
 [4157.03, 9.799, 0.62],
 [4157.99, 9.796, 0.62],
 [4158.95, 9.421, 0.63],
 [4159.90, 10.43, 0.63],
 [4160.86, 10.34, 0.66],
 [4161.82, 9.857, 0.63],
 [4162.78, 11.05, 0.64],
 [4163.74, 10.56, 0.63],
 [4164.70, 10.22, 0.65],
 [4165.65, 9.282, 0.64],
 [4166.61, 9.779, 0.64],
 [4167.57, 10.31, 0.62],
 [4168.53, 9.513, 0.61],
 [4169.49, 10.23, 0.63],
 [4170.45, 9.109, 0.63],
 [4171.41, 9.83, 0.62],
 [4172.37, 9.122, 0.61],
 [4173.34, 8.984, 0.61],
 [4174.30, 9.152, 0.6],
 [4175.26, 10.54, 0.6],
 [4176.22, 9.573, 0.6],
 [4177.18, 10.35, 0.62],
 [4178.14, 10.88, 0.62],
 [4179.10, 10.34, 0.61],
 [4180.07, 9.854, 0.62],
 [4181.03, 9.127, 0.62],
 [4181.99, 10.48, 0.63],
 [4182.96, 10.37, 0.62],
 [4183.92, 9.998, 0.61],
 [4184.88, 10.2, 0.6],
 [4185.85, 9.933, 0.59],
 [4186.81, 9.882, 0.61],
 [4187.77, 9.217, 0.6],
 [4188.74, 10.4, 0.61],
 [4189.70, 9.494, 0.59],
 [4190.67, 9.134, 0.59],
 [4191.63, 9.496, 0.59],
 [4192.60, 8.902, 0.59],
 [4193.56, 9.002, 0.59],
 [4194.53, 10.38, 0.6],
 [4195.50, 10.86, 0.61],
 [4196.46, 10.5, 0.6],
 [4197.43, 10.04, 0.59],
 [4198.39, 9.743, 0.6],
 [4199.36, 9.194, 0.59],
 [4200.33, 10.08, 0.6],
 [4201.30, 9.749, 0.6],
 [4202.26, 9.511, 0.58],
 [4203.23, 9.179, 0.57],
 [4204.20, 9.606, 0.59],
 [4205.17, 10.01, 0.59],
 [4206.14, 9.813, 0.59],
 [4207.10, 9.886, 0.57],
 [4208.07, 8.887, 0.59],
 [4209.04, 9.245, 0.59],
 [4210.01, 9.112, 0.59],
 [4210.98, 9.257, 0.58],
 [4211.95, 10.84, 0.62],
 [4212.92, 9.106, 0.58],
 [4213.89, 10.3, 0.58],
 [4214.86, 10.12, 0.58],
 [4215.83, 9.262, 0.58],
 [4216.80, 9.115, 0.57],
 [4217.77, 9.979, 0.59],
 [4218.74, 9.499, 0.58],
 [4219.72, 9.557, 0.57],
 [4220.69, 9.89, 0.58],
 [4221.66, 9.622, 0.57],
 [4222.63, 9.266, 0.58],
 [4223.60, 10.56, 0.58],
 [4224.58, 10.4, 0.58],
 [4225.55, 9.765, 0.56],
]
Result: 0.93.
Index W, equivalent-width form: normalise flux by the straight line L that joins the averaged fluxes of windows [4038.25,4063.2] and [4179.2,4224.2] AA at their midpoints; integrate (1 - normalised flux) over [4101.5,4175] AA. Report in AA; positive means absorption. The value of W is 8.8 AA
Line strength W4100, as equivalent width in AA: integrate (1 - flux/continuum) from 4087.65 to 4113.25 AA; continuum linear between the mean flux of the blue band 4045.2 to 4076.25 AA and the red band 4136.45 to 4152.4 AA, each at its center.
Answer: 8.8 AA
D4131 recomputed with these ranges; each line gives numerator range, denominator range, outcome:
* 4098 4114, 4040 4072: 0.54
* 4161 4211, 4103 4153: 1.14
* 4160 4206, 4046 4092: 0.98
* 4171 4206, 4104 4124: 1.31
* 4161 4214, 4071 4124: 1.22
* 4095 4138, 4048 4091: 0.75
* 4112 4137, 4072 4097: 0.96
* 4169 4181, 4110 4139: 1.11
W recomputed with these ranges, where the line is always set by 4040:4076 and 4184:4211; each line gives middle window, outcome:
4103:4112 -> 4.1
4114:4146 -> 2.5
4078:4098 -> 2.8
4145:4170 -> -0.2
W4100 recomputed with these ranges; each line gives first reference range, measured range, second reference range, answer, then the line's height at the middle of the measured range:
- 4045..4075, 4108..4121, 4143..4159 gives 2.57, 10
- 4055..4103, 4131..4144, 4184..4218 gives -0.19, 9.45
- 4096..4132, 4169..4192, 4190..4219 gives -1.97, 9.05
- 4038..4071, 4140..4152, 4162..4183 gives 0.32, 10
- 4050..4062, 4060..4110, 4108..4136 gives 7.19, 9.78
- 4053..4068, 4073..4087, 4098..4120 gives -1.47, 8.88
